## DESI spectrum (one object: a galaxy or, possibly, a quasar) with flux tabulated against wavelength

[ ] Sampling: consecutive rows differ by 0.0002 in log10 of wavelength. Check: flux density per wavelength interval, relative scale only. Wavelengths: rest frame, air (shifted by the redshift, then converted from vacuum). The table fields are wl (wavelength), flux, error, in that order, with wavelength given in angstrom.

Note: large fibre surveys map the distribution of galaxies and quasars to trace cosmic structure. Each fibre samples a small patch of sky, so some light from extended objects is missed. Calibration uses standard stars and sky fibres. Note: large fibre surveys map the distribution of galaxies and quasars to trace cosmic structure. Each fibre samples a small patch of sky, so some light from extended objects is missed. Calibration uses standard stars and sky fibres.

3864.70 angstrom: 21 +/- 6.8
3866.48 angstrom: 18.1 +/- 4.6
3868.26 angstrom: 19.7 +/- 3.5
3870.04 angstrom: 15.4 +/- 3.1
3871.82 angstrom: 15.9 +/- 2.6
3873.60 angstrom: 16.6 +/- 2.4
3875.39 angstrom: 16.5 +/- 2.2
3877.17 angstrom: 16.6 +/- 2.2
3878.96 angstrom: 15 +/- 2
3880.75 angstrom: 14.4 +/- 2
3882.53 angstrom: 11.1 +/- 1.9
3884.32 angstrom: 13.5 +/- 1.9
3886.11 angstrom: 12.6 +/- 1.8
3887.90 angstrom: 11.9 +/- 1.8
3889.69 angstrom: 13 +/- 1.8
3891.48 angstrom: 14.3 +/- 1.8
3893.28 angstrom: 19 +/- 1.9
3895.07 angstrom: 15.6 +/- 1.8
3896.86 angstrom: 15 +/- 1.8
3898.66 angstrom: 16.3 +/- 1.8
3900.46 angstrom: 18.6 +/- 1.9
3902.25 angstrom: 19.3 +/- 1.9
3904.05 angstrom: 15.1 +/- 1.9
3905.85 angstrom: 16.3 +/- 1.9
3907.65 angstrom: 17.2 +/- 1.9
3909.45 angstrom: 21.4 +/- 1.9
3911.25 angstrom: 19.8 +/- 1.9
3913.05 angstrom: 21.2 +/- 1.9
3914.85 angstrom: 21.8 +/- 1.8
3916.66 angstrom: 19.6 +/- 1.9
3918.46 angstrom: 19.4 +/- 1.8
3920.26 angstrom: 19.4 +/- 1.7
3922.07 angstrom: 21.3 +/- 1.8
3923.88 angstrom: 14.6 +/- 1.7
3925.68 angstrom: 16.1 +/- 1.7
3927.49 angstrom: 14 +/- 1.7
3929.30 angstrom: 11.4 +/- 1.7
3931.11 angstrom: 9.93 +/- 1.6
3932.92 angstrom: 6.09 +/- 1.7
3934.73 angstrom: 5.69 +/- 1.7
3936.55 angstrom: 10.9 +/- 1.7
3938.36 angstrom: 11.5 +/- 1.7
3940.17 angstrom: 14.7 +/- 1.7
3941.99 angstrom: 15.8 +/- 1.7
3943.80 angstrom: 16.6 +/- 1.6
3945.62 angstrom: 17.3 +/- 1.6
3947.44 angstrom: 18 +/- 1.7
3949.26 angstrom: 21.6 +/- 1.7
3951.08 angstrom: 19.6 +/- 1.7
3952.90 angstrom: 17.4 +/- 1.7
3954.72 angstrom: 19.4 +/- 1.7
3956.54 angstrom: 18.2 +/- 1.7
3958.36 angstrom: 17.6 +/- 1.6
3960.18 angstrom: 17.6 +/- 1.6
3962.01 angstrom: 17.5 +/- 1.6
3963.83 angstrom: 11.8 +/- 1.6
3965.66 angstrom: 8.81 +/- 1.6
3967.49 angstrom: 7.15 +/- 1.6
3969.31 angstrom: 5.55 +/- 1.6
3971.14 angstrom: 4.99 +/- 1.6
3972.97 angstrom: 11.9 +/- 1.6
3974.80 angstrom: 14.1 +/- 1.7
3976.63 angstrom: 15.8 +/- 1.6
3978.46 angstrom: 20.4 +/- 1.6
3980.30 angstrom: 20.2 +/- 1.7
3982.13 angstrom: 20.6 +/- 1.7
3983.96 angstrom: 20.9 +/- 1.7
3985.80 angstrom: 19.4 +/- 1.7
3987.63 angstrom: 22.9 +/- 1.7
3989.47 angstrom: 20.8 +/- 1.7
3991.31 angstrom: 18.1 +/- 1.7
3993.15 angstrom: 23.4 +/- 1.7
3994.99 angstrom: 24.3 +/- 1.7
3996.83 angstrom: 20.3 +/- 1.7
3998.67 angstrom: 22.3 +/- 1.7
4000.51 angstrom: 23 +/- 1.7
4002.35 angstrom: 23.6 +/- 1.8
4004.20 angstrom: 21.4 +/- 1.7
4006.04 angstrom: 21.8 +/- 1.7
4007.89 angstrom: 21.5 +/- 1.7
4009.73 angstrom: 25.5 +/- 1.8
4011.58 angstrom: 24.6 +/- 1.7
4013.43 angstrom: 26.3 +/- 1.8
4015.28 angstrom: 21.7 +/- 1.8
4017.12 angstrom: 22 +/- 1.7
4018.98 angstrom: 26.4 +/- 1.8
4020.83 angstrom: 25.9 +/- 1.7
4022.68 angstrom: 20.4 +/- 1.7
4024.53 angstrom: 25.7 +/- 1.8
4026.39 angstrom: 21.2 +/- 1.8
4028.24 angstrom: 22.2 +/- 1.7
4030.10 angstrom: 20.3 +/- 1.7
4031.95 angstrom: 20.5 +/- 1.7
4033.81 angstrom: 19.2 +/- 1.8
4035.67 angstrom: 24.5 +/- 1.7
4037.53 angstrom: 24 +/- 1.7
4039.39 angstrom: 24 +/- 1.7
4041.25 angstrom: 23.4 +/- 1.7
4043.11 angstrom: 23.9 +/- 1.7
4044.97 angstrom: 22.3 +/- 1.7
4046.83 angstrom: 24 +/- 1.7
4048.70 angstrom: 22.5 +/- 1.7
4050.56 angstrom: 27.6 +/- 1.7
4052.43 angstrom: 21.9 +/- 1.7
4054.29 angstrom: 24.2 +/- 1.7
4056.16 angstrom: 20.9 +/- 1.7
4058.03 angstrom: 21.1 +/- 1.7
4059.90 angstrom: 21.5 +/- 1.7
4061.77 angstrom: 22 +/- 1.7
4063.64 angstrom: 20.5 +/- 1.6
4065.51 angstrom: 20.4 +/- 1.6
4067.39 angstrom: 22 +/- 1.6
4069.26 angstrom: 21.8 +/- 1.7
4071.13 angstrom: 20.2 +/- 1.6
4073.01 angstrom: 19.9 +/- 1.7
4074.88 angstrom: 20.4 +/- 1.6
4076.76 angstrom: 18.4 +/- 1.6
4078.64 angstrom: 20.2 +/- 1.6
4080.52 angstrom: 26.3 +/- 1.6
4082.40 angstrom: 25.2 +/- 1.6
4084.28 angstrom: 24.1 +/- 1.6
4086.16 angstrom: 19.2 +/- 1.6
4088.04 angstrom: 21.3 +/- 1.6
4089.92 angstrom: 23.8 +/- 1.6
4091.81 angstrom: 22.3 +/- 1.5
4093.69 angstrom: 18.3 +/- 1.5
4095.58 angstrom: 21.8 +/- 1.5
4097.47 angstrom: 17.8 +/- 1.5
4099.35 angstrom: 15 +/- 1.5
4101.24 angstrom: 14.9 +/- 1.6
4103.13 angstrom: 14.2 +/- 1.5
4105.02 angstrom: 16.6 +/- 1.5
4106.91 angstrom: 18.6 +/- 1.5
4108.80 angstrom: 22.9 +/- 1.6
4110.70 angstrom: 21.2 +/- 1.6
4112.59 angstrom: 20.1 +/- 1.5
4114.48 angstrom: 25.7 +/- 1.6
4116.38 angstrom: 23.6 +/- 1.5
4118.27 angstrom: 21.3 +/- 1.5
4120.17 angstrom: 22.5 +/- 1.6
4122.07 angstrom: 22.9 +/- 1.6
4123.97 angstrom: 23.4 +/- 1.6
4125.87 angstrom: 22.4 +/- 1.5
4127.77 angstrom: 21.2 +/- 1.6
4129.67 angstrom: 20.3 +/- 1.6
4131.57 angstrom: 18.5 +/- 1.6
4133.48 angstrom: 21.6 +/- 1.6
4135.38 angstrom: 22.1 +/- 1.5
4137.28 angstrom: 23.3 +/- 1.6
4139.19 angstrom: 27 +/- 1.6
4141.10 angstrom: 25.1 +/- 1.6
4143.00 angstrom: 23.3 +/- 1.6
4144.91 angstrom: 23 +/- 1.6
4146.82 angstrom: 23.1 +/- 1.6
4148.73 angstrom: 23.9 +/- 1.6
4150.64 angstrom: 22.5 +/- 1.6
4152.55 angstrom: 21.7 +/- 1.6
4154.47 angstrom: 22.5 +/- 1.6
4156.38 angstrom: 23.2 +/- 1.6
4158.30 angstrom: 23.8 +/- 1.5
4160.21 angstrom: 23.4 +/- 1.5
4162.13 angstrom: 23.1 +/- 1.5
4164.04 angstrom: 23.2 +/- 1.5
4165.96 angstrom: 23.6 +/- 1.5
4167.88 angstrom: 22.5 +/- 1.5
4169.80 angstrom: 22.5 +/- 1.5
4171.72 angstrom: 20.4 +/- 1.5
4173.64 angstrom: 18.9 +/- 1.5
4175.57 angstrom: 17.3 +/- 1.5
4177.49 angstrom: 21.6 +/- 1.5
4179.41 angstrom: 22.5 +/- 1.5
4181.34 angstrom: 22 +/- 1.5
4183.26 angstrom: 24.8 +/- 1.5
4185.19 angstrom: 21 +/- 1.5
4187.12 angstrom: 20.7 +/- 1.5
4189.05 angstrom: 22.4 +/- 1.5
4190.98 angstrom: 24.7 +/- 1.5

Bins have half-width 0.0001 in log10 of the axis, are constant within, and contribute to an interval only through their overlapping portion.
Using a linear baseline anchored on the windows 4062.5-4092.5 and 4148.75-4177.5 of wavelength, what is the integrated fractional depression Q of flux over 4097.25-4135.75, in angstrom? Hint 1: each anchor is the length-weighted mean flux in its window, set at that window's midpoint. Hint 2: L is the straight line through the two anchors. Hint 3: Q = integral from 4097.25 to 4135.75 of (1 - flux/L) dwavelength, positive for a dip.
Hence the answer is 2.6 angstrom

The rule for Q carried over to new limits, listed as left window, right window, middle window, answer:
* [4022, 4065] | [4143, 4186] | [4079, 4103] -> 1.98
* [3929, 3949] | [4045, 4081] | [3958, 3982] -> 2.62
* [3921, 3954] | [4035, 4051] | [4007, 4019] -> -1.44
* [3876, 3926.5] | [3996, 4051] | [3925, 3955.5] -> 7.13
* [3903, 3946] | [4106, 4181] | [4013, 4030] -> -4.27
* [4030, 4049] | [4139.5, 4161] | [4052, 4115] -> 6.24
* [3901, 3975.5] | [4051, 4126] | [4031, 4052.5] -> -4.38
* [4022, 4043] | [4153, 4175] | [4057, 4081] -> 1.45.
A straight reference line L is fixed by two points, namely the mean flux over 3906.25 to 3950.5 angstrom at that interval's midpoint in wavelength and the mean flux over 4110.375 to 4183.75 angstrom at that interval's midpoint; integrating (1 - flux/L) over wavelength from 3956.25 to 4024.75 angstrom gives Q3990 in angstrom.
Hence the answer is -5.0 angstrom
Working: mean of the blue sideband 16.1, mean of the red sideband 22.4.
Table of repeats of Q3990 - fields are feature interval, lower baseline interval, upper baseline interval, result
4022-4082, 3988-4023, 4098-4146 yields 0.16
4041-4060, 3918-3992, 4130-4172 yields -4.00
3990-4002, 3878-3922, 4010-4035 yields -0.21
